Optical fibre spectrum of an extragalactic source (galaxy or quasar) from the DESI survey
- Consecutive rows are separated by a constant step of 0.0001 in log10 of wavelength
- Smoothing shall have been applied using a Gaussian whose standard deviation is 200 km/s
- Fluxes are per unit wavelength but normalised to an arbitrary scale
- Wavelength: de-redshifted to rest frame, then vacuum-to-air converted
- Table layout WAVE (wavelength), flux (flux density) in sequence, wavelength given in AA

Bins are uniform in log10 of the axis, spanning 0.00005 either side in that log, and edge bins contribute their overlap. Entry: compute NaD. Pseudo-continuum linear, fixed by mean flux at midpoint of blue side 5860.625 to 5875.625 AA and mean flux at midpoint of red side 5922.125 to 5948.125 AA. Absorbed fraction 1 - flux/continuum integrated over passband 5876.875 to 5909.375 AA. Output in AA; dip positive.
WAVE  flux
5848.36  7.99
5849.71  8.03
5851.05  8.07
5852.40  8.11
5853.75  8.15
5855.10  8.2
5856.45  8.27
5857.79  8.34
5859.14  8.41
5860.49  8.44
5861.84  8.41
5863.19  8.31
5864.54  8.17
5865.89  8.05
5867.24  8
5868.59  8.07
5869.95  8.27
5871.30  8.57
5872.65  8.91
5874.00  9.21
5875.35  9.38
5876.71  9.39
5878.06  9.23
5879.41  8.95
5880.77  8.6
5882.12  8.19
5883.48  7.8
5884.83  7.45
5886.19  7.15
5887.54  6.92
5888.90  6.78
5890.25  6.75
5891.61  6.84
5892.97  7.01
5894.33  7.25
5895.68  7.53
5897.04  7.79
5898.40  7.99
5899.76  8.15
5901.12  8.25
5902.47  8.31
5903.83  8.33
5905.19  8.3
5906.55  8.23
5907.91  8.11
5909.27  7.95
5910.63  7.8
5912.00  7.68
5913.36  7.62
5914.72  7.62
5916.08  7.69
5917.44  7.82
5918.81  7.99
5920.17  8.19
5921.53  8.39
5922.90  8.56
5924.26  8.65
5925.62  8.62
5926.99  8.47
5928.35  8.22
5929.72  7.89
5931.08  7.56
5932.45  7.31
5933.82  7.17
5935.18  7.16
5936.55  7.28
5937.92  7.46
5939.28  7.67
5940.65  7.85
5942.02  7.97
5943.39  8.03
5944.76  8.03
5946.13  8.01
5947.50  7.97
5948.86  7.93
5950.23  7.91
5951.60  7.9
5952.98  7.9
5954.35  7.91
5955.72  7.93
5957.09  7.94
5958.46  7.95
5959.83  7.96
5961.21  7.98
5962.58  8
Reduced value 1.6 AA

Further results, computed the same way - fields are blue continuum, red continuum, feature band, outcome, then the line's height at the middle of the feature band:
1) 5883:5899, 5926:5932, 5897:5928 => -1.7 AA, 7.7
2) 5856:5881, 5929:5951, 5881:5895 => 1.8 AA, 8.34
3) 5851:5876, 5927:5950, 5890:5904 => 0.8 AA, 8.1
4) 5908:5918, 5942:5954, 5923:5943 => 0.1 AA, 7.87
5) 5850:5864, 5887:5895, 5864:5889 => -2.7 AA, 7.49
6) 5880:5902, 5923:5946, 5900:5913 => -0.8 AA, 7.65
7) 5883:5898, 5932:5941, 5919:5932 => -1.6 AA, 7.36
